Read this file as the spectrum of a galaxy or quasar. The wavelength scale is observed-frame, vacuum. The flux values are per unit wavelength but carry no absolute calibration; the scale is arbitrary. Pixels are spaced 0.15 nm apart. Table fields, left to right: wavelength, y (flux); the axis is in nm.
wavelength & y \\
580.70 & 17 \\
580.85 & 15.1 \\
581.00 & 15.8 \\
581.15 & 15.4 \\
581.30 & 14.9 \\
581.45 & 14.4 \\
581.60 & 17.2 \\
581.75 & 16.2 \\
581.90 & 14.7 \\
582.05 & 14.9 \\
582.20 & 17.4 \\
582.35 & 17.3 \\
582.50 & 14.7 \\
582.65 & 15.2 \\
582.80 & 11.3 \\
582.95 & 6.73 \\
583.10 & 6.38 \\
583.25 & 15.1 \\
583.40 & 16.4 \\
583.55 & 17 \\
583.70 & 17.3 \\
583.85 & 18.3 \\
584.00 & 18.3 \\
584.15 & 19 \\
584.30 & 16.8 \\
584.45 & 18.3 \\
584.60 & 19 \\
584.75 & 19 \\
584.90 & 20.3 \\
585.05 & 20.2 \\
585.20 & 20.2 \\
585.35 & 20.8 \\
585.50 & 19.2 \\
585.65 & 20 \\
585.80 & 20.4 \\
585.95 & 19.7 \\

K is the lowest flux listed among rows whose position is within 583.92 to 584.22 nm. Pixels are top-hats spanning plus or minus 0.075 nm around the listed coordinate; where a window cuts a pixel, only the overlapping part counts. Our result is 18.3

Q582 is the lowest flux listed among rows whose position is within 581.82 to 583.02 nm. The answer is 6.73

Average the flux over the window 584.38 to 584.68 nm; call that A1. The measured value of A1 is 18.7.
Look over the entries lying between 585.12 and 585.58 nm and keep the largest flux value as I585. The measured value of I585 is 20.8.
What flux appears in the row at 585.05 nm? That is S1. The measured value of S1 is 20.2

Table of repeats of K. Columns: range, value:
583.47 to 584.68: 16.8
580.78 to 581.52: 14.4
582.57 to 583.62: 6.38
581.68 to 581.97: 14.7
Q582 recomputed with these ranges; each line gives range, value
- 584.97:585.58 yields 19.2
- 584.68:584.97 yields 19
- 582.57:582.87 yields 11.3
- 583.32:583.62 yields 16.4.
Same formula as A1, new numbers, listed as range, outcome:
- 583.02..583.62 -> 13.6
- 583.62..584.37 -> 17.9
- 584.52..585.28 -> 19.7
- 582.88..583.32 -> 9.37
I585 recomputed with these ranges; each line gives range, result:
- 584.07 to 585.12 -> 20.3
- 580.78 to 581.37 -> 15.8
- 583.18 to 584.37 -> 19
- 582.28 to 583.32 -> 17.3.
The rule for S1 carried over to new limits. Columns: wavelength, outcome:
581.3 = 14.9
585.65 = 20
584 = 18.3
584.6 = 19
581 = 15.8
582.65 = 15.2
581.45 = 14.4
